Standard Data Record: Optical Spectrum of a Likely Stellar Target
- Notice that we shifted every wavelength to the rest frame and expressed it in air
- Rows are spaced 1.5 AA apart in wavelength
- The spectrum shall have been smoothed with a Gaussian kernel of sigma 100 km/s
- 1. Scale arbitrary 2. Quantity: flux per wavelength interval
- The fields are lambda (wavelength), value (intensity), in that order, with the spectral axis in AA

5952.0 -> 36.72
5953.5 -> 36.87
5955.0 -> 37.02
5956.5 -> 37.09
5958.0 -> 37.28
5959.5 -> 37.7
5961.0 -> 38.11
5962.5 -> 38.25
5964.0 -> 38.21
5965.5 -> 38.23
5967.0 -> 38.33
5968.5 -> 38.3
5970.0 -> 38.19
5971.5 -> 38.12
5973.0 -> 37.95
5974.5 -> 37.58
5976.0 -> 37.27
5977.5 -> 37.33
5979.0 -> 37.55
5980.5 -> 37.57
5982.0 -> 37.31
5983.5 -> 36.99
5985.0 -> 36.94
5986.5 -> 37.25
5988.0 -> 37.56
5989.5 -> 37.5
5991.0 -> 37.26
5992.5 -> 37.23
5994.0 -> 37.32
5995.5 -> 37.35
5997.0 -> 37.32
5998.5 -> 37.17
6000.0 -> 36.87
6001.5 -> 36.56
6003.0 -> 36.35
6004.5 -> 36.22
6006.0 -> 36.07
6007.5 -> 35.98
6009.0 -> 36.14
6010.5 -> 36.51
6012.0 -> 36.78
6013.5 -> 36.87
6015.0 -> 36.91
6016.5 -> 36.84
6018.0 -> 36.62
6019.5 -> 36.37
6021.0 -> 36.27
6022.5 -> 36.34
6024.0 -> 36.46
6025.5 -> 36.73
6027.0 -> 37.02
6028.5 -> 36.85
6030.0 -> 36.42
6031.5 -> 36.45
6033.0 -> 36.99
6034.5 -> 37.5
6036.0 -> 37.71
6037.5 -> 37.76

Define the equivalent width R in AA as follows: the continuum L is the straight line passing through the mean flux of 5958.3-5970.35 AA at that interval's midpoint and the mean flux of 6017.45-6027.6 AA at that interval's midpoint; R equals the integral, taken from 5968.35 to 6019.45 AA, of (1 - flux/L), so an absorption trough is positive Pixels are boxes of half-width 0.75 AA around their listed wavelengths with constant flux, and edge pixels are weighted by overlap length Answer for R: 0.3 AA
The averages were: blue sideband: 38.1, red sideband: 36.5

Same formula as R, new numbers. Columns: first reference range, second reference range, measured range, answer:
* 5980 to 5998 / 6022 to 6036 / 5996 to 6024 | 0.4 AA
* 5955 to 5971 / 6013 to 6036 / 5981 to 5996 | 0.1 AA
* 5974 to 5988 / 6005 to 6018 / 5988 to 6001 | -0.1 AA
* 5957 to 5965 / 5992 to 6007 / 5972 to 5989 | 0.0 AA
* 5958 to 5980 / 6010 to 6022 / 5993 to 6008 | 0.1 AA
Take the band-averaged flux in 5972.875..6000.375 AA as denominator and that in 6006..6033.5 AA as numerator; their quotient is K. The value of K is 1.0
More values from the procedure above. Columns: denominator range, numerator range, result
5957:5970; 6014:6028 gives 0.96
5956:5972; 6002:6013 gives 0.96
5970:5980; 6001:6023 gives 0.97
